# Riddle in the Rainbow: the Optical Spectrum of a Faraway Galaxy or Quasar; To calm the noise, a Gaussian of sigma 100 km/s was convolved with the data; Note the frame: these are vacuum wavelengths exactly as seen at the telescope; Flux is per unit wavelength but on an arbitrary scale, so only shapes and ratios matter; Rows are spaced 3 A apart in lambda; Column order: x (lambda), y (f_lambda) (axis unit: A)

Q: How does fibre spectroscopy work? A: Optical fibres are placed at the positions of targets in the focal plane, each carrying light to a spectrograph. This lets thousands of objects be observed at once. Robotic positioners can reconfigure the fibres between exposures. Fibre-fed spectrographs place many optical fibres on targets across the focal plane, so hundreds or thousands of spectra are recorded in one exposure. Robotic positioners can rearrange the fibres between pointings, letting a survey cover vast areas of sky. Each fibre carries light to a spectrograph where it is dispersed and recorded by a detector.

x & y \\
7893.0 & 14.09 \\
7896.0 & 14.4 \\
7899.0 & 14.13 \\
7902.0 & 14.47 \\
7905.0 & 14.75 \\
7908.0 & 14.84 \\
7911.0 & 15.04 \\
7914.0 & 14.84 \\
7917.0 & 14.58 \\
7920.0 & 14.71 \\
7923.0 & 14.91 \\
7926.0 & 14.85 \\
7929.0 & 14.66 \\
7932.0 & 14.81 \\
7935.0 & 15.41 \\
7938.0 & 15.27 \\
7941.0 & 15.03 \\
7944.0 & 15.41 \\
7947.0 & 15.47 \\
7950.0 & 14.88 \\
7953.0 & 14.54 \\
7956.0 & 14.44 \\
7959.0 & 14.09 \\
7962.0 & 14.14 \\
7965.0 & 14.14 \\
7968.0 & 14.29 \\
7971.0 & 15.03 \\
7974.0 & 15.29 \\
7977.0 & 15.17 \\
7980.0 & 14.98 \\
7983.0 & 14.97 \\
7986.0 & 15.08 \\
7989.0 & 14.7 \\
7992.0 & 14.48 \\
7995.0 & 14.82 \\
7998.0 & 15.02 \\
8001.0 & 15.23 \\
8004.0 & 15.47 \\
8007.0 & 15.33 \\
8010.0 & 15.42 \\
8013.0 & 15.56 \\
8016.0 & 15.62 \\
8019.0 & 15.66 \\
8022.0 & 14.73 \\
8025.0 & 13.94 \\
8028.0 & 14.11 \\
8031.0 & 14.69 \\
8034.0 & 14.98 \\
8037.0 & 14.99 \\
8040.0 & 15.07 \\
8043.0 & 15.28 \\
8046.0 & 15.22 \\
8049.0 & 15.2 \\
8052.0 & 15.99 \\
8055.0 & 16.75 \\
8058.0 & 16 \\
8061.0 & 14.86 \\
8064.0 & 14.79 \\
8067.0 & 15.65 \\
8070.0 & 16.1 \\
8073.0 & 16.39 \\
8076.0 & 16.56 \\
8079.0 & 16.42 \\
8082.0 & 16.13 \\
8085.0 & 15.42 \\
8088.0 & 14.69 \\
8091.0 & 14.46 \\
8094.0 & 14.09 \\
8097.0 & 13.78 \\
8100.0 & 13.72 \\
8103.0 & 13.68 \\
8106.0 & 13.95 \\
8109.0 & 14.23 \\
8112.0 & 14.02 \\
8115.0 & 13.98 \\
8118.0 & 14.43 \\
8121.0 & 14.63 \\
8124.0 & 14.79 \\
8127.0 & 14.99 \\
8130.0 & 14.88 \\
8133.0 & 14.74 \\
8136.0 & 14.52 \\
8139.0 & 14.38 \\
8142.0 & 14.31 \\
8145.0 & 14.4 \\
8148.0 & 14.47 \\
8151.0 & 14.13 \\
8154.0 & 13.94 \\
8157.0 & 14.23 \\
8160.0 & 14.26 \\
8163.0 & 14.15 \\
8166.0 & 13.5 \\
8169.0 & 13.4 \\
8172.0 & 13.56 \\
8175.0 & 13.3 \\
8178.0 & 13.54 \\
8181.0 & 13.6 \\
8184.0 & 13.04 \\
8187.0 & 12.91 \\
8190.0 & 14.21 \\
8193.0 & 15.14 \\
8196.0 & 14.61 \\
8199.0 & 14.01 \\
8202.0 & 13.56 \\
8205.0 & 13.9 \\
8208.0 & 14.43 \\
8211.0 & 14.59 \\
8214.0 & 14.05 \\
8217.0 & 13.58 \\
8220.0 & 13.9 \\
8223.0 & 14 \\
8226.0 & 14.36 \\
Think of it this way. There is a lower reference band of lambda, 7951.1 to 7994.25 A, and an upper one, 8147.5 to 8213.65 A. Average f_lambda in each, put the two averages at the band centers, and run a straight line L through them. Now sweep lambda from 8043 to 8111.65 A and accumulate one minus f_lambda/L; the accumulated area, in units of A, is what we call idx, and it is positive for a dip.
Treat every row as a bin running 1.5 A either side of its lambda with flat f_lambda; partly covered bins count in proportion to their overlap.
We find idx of -4.2 A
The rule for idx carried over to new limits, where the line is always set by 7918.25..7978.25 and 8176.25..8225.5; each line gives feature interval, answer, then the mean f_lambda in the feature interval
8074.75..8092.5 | -1.54 A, 15.6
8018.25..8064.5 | -2.04 A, 15.1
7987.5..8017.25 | -1.07 A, 15.2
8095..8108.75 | 0.44 A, 13.8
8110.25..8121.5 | 0.01 A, 14.2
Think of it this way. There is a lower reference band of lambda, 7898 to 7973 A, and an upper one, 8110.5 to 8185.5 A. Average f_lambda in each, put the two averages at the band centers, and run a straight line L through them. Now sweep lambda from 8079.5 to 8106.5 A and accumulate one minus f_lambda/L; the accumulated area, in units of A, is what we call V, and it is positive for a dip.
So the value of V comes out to -0.4 A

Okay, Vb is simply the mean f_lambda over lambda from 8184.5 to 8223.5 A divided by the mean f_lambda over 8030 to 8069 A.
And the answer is 0.91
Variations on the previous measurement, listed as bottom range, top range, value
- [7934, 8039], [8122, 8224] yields 0.94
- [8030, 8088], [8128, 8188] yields 0.90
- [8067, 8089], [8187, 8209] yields 0.89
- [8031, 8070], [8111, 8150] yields 0.94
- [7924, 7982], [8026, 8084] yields 1.05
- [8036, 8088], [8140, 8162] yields 0.91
